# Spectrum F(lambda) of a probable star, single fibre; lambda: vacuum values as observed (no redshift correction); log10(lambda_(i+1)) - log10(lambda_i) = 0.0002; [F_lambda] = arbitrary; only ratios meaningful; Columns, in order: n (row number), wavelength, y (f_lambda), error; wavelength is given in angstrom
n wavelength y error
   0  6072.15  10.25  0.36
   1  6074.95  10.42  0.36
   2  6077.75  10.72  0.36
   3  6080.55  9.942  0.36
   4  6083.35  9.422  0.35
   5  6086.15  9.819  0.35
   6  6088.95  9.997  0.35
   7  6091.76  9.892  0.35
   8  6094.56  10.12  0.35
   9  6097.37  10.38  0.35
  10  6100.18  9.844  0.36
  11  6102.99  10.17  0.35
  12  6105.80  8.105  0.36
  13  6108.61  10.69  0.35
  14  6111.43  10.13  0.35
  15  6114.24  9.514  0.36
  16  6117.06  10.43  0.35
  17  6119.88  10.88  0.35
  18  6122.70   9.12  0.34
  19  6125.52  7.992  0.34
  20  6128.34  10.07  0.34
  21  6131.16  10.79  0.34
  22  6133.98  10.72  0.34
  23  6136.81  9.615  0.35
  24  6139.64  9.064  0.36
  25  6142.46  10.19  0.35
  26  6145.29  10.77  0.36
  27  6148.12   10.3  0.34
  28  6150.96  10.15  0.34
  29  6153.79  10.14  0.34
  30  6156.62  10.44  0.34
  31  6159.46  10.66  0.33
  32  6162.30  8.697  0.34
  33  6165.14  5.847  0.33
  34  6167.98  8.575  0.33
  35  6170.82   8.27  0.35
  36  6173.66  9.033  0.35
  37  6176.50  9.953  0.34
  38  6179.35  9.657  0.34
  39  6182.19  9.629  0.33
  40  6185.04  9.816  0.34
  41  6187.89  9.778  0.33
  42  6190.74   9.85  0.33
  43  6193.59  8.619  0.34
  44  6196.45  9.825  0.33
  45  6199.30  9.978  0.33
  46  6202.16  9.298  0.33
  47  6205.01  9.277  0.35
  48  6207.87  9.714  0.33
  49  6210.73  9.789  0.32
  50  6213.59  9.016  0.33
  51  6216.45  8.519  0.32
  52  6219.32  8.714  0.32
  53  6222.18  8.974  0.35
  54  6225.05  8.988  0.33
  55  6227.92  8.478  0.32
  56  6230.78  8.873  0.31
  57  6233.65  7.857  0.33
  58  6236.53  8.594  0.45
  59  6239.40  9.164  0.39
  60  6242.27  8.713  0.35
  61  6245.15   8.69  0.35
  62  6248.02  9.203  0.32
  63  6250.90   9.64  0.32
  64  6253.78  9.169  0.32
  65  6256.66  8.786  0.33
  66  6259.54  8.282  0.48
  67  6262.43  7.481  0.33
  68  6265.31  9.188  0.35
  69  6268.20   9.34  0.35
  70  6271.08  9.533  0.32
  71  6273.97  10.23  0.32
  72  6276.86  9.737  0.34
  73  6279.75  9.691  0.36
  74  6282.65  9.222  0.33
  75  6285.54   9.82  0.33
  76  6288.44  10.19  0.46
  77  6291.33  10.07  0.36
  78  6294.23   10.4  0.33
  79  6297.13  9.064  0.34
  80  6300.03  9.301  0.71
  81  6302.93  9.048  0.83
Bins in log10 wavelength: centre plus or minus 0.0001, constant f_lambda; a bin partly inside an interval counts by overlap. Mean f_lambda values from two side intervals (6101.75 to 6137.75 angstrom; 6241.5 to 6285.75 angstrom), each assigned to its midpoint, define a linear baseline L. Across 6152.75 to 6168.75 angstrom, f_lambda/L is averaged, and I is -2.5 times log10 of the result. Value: 0.07 mag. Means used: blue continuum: 9.87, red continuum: 9.16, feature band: 9.05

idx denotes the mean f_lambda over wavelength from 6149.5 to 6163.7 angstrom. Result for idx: 10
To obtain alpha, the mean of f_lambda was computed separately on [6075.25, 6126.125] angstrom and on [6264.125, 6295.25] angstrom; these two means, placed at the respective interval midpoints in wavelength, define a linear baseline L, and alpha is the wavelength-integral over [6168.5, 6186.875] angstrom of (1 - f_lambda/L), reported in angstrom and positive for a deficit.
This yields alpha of 0.9 angstrom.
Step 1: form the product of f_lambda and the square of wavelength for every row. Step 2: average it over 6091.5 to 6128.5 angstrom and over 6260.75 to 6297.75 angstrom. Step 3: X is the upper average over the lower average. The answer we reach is 1.03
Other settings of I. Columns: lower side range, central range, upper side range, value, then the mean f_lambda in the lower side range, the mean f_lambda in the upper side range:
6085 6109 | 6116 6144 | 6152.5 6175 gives -0.05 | 9.86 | 8.95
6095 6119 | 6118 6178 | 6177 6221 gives 0.01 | 9.93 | 9.44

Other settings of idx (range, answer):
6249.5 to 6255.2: 9.4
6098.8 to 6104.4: 10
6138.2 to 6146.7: 10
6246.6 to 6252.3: 9.42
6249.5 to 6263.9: 8.67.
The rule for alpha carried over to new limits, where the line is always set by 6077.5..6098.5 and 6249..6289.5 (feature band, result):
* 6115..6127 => 0.3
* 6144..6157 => -0.8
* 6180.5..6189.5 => -0.1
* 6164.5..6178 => 1.7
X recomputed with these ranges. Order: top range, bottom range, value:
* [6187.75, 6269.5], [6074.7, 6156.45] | 0.94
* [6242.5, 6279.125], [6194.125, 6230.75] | 1.01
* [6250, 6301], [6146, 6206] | 1.03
